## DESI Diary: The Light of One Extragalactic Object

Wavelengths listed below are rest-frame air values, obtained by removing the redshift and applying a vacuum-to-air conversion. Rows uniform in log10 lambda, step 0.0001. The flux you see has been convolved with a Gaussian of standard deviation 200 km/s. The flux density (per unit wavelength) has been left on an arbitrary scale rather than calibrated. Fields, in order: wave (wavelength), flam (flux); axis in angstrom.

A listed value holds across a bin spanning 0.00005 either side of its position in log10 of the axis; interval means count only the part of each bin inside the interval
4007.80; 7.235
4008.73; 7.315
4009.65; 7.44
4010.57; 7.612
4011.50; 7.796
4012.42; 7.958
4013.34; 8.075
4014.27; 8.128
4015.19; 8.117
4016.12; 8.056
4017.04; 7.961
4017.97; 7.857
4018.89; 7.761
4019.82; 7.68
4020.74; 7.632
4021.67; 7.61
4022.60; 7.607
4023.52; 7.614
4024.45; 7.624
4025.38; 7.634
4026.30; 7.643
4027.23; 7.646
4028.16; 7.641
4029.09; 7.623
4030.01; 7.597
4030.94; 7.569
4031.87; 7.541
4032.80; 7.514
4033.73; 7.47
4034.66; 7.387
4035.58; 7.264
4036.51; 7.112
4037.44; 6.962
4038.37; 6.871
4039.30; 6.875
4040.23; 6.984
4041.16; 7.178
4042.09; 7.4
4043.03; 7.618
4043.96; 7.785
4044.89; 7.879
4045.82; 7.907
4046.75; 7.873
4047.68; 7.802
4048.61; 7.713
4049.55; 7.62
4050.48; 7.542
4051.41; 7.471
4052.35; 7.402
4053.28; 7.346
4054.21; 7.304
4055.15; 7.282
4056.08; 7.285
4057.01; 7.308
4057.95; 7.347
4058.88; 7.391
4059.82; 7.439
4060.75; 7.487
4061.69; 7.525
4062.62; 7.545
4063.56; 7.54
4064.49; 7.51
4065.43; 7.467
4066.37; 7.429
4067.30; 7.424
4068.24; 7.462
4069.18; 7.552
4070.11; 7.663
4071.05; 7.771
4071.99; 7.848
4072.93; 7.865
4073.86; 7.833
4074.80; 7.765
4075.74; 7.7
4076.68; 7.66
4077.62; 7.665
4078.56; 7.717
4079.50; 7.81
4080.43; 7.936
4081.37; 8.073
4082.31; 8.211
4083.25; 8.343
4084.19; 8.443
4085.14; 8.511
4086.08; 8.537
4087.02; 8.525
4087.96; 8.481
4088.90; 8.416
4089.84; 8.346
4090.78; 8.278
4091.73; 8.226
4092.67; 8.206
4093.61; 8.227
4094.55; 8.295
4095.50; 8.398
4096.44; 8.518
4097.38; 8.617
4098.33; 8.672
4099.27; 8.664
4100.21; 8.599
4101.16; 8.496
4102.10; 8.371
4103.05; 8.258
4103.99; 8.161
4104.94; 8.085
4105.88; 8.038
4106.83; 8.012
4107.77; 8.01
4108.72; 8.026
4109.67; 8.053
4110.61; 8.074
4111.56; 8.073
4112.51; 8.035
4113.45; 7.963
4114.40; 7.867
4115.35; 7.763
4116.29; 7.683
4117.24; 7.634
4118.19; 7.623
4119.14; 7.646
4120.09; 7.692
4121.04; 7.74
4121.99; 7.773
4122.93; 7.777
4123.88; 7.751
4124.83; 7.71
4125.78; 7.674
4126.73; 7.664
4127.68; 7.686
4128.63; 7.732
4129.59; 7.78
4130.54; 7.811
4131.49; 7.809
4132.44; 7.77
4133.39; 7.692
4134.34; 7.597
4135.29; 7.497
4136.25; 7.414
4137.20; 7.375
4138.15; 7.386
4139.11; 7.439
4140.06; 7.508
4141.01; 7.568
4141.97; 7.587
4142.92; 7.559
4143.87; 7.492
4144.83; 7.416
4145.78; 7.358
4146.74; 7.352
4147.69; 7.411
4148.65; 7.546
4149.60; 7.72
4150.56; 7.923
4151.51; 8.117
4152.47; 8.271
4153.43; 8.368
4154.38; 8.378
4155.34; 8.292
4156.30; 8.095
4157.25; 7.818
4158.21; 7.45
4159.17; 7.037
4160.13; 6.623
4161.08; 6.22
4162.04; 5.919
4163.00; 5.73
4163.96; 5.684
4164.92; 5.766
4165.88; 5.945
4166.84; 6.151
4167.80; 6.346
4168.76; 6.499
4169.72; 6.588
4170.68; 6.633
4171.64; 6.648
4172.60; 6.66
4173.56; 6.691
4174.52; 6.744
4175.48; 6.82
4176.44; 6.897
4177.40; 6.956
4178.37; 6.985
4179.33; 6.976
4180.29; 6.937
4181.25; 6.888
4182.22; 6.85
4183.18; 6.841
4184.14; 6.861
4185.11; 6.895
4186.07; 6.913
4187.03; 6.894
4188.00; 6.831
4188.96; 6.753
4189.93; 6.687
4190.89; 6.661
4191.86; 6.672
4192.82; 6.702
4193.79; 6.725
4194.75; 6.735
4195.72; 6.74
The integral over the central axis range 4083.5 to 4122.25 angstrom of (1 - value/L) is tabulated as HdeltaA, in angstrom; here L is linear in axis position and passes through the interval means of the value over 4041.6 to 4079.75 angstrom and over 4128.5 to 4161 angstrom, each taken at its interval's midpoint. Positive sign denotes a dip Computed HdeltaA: -2.9 angstrom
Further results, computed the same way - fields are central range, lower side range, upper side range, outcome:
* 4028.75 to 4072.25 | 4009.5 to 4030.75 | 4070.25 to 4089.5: 2.4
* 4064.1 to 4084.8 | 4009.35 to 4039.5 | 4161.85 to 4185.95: -1.5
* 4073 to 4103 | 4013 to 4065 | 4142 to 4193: -3.7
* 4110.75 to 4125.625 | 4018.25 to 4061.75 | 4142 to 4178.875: -1.2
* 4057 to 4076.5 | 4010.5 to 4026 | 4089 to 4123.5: 1.0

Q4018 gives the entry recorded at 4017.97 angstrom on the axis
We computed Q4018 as 7.857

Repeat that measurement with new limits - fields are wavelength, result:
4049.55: 7.62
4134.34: 7.597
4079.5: 7.81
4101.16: 8.496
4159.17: 7.037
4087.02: 8.525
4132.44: 7.77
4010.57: 7.612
